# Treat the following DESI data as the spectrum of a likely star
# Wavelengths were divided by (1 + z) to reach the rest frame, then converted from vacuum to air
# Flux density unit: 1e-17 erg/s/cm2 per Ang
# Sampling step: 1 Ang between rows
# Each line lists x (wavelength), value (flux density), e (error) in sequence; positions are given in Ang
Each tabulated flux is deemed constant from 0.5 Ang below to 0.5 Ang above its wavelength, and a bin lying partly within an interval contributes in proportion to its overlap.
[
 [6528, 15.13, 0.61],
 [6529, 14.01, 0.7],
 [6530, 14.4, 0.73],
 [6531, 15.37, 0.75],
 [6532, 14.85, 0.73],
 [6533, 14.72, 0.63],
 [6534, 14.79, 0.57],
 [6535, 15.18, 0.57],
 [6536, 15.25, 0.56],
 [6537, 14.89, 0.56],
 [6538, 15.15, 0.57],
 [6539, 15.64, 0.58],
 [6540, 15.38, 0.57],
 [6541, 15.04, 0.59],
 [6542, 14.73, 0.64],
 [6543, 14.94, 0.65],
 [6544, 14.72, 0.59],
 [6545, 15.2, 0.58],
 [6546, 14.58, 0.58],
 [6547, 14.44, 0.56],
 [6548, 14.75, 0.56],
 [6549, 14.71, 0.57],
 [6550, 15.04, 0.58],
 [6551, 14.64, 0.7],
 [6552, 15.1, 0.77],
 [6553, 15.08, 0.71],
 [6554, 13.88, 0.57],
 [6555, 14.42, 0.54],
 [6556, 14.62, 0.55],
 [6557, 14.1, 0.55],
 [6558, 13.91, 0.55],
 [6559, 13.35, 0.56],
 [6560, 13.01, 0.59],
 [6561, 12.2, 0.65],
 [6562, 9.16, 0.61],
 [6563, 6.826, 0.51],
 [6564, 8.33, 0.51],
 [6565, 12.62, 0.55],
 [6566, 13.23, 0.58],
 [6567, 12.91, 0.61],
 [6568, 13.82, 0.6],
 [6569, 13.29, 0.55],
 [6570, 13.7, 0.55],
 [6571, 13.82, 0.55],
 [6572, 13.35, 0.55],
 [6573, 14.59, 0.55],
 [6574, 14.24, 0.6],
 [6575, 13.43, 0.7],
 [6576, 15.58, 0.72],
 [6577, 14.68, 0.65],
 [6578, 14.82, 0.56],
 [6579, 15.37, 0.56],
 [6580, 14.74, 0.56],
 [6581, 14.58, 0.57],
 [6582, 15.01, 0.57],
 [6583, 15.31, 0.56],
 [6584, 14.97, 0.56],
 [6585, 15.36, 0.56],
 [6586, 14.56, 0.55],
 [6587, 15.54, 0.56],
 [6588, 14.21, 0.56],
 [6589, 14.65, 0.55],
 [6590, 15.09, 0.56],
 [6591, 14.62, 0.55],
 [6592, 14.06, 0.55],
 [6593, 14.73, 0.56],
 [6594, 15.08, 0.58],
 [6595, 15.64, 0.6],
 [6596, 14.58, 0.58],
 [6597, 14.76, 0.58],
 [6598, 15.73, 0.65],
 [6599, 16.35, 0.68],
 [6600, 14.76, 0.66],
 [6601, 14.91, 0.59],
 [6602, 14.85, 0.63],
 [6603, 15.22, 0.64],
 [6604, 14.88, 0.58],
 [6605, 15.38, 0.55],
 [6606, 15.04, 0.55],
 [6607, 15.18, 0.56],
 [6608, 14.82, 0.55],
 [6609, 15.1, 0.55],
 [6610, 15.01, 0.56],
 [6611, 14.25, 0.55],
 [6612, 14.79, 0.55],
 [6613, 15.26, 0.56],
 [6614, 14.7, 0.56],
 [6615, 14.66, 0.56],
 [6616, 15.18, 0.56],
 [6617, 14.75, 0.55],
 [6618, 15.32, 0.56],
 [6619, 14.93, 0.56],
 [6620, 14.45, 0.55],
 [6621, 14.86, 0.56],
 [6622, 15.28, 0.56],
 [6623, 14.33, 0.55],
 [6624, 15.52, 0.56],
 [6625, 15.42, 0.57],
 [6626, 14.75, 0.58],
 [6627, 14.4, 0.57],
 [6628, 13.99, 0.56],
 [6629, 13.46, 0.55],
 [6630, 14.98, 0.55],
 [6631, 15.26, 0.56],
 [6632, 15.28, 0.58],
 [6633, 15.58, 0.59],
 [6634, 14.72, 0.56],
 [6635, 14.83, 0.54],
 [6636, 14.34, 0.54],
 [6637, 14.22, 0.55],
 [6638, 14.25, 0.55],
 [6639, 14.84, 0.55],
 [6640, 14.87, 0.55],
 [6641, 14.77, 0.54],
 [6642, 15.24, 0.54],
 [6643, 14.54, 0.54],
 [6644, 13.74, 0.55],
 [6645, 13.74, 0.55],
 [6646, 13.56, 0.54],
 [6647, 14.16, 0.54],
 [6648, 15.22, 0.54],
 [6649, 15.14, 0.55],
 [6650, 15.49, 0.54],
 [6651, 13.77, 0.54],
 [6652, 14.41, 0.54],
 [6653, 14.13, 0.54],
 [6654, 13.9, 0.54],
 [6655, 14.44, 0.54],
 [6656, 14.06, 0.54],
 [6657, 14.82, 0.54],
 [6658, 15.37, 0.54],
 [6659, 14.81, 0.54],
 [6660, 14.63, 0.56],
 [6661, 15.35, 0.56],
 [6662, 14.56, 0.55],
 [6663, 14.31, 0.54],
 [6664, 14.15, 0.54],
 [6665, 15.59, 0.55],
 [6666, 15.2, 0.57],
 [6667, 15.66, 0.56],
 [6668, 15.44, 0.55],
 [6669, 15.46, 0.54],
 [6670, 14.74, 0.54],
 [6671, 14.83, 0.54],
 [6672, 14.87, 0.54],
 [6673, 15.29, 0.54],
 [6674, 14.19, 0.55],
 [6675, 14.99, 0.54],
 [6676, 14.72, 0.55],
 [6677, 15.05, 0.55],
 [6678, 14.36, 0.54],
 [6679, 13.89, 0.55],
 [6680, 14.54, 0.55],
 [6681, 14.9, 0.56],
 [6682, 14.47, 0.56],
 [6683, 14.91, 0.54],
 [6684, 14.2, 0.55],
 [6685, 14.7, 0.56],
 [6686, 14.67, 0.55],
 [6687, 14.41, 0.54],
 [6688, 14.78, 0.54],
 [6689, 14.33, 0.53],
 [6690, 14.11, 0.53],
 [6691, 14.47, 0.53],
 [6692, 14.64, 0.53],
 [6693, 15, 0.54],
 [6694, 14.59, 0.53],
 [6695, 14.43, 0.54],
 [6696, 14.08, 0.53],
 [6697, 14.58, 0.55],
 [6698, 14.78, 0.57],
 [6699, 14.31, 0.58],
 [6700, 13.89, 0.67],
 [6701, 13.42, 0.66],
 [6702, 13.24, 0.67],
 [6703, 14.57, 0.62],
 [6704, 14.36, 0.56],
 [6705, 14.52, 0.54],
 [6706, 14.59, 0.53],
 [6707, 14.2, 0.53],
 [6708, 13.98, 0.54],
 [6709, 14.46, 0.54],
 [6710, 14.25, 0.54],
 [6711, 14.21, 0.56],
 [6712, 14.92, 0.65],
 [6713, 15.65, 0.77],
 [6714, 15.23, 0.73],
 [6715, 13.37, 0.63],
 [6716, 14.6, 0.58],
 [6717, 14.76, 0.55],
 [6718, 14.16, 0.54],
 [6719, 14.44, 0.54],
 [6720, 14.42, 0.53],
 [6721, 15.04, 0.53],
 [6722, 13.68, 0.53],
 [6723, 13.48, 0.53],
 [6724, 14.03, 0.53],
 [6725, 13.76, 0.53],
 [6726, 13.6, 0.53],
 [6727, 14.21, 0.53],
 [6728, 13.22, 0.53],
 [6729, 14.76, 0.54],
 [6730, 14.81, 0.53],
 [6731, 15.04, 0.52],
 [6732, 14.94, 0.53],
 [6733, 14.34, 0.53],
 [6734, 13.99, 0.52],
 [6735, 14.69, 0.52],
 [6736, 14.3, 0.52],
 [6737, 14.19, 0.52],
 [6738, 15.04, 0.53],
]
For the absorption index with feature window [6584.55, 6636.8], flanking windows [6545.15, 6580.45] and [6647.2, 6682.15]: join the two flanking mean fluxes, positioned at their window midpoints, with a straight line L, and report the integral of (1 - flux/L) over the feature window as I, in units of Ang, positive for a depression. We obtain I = -2.8 Ang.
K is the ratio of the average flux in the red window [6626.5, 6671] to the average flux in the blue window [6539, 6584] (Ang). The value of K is 1.05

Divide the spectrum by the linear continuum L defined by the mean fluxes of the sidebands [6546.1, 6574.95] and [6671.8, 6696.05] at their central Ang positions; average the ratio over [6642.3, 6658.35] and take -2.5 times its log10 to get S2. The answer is -0.01 mag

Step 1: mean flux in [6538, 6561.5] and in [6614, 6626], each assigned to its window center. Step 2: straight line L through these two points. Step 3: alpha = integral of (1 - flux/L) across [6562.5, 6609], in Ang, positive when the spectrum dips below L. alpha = 1.3 Ang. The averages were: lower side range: 14.5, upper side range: 15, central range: 14.3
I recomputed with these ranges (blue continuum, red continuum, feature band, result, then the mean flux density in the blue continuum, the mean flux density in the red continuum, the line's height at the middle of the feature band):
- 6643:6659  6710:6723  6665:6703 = -0.4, 14.4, 14.5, 14.5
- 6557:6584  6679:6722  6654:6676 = -1.1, 13.3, 14.4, 14.1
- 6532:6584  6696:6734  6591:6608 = -1.1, 14.1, 14.3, 14.1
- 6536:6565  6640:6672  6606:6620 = -0.5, 13.9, 14.7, 14.3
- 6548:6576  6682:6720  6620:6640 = -1.3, 13.3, 14.4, 13.9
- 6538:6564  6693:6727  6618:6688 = -2.7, 13.9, 14.3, 14.2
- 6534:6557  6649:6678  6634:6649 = 0.3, 14.9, 14.8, 14.8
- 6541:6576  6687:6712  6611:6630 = -1.2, 13.6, 14.3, 13.9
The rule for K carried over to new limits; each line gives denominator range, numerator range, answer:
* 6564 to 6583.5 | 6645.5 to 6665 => 1.04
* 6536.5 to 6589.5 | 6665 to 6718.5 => 1.04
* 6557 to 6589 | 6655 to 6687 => 1.09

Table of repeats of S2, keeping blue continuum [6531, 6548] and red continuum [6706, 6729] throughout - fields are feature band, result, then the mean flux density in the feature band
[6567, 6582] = 0.04 mag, 14.3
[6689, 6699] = -0.01 mag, 14.5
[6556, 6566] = 0.26 mag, 11.7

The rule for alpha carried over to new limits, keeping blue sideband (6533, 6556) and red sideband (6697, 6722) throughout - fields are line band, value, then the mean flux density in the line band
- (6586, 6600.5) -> -0.2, 15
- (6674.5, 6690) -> -0.1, 14.6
